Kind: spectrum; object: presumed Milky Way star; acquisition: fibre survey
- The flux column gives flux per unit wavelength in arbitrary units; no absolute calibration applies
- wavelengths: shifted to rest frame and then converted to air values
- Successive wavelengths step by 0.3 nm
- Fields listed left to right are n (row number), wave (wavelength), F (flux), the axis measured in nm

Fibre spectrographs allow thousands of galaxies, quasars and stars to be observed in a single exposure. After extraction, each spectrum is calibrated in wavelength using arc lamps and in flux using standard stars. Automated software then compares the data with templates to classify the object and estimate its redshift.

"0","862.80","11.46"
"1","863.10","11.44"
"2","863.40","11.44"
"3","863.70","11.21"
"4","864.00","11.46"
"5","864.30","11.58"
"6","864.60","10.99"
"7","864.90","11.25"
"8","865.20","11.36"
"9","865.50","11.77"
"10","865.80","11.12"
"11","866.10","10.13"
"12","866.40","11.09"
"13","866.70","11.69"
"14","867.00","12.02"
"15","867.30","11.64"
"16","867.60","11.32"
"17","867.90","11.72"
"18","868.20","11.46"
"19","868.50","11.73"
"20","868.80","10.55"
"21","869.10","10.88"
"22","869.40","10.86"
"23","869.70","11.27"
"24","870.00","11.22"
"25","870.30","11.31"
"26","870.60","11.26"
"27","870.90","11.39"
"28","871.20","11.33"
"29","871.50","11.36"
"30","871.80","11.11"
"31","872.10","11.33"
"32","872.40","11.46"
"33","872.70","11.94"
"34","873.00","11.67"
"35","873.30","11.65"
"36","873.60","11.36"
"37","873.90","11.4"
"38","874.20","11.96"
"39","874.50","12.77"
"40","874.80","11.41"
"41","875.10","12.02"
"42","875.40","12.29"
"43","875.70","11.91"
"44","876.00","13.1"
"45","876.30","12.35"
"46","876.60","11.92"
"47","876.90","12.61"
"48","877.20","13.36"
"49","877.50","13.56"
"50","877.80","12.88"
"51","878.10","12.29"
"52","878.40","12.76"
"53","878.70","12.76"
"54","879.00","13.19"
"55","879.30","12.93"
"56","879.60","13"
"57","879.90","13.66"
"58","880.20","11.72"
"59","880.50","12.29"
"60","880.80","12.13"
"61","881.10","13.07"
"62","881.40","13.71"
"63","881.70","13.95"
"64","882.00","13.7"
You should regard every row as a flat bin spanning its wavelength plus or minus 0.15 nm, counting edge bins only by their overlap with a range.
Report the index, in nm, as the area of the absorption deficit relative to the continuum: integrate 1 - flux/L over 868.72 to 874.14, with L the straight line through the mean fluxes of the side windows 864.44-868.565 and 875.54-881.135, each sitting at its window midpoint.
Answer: 0.28 nm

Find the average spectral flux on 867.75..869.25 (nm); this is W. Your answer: 11.3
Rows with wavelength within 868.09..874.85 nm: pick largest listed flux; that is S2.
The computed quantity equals 12.77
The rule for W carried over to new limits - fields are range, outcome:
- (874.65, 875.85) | 11.9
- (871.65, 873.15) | 11.5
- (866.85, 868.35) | 11.6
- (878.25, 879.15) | 12.9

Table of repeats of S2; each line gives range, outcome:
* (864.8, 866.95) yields 11.77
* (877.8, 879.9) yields 13.66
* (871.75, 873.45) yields 11.94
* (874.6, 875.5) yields 12.29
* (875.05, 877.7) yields 13.56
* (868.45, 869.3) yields 11.73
